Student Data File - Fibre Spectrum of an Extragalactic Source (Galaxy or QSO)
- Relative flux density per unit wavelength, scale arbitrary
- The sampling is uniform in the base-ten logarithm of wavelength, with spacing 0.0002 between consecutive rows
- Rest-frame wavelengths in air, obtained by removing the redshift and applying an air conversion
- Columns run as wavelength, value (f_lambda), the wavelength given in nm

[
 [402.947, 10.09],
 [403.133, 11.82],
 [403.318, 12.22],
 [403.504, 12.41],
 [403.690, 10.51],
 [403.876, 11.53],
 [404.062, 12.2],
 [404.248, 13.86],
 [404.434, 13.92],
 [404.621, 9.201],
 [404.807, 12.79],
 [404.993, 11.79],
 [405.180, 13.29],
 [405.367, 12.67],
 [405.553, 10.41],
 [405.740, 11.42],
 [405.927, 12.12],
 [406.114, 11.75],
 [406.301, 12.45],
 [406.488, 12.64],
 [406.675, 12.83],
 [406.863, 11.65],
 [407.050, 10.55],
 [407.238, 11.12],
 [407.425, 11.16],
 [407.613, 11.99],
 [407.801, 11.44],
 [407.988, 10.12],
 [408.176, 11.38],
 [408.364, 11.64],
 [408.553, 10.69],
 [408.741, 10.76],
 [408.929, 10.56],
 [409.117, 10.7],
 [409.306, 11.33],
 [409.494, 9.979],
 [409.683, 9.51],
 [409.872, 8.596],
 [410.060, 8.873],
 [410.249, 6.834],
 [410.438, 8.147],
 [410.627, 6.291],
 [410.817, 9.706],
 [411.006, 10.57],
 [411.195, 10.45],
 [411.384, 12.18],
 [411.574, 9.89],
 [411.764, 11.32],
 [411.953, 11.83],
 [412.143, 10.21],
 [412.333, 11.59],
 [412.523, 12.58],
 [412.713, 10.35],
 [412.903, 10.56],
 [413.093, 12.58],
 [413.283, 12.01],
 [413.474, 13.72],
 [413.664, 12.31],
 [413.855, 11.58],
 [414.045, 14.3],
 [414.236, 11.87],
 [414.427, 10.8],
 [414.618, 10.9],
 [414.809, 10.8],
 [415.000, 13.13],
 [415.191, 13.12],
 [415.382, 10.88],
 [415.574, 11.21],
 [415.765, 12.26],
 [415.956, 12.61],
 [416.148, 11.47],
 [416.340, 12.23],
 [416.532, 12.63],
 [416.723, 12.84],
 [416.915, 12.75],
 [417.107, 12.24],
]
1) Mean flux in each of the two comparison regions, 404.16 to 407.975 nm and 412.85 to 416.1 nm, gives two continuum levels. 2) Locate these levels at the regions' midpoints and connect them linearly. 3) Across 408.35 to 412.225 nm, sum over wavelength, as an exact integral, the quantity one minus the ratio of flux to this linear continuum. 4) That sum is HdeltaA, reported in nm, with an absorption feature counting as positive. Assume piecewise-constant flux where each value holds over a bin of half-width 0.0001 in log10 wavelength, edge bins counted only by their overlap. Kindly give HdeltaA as 0.65 nm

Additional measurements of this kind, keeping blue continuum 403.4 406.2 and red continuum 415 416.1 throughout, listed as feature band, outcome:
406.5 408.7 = 0.120 nm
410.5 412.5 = 0.267 nm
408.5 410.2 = 0.286 nm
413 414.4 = -0.053 nm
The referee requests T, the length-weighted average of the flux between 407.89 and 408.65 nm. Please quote 11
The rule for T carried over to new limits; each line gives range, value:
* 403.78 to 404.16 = 11.9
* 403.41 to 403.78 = 11.5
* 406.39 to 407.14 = 11.9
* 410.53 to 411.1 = 8.84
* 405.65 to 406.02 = 11.8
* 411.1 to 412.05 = 11.1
